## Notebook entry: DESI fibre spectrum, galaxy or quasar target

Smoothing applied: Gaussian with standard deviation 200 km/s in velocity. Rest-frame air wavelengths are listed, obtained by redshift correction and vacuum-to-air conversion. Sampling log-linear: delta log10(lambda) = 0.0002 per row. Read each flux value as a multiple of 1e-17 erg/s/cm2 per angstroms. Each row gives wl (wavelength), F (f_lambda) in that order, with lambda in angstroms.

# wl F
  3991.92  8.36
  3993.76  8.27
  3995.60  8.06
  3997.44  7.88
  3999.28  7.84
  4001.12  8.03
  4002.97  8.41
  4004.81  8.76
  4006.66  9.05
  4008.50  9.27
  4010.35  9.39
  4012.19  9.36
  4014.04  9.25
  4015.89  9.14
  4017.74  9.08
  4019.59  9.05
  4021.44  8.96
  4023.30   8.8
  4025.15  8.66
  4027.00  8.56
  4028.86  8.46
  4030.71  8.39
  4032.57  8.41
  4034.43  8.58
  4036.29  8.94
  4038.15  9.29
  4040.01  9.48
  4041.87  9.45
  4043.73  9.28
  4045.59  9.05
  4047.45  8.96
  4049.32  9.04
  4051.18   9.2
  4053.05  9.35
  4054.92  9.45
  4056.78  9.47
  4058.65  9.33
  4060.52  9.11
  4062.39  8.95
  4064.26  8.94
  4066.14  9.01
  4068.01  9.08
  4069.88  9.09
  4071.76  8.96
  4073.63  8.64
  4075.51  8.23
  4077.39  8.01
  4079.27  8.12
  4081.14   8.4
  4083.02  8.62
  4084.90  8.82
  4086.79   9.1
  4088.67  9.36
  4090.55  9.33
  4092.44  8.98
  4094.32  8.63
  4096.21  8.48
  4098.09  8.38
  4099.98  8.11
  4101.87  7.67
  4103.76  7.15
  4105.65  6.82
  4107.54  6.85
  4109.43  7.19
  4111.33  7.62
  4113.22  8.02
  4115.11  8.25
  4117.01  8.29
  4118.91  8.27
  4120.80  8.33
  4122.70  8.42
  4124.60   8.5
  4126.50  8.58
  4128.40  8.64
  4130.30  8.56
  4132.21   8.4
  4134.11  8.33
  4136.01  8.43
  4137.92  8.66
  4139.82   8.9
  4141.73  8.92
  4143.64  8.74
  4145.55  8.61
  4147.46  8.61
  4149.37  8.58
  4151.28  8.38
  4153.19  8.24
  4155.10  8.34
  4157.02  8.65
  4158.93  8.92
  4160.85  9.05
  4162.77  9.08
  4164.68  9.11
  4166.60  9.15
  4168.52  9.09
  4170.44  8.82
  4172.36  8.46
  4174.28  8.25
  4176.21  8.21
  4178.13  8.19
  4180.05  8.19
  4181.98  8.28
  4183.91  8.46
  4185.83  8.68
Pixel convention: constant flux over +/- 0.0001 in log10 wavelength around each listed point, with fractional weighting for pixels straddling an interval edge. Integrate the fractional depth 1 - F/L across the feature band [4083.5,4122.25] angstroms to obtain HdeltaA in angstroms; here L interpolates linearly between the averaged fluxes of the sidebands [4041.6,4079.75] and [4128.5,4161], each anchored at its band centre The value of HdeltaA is 2.7 angstroms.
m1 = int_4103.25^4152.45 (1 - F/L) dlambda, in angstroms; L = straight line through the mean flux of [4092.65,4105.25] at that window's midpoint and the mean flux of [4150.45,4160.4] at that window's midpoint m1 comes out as 0.4 angstroms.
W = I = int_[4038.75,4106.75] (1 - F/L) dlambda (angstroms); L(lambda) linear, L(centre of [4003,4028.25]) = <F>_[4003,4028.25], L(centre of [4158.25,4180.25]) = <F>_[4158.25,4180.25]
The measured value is 0.9 angstroms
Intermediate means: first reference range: 9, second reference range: 8.73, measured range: 8.78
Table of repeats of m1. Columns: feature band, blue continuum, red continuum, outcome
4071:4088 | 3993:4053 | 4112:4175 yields 0.33 angstroms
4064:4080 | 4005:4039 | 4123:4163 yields 0.22 angstroms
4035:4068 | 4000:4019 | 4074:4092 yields -1.45 angstroms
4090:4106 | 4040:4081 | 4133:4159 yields 1.12 angstroms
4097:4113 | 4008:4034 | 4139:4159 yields 2.21 angstroms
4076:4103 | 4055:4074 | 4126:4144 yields 1.10 angstroms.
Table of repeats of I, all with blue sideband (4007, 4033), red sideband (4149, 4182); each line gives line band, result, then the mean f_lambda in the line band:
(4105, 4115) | 1.54 angstroms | 7.4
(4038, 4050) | -0.47 angstroms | 9.22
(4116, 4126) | 0.39 angstroms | 8.37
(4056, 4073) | -0.50 angstroms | 9.09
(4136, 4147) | -0.07 angstroms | 8.72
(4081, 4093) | -0.26 angstroms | 8.97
